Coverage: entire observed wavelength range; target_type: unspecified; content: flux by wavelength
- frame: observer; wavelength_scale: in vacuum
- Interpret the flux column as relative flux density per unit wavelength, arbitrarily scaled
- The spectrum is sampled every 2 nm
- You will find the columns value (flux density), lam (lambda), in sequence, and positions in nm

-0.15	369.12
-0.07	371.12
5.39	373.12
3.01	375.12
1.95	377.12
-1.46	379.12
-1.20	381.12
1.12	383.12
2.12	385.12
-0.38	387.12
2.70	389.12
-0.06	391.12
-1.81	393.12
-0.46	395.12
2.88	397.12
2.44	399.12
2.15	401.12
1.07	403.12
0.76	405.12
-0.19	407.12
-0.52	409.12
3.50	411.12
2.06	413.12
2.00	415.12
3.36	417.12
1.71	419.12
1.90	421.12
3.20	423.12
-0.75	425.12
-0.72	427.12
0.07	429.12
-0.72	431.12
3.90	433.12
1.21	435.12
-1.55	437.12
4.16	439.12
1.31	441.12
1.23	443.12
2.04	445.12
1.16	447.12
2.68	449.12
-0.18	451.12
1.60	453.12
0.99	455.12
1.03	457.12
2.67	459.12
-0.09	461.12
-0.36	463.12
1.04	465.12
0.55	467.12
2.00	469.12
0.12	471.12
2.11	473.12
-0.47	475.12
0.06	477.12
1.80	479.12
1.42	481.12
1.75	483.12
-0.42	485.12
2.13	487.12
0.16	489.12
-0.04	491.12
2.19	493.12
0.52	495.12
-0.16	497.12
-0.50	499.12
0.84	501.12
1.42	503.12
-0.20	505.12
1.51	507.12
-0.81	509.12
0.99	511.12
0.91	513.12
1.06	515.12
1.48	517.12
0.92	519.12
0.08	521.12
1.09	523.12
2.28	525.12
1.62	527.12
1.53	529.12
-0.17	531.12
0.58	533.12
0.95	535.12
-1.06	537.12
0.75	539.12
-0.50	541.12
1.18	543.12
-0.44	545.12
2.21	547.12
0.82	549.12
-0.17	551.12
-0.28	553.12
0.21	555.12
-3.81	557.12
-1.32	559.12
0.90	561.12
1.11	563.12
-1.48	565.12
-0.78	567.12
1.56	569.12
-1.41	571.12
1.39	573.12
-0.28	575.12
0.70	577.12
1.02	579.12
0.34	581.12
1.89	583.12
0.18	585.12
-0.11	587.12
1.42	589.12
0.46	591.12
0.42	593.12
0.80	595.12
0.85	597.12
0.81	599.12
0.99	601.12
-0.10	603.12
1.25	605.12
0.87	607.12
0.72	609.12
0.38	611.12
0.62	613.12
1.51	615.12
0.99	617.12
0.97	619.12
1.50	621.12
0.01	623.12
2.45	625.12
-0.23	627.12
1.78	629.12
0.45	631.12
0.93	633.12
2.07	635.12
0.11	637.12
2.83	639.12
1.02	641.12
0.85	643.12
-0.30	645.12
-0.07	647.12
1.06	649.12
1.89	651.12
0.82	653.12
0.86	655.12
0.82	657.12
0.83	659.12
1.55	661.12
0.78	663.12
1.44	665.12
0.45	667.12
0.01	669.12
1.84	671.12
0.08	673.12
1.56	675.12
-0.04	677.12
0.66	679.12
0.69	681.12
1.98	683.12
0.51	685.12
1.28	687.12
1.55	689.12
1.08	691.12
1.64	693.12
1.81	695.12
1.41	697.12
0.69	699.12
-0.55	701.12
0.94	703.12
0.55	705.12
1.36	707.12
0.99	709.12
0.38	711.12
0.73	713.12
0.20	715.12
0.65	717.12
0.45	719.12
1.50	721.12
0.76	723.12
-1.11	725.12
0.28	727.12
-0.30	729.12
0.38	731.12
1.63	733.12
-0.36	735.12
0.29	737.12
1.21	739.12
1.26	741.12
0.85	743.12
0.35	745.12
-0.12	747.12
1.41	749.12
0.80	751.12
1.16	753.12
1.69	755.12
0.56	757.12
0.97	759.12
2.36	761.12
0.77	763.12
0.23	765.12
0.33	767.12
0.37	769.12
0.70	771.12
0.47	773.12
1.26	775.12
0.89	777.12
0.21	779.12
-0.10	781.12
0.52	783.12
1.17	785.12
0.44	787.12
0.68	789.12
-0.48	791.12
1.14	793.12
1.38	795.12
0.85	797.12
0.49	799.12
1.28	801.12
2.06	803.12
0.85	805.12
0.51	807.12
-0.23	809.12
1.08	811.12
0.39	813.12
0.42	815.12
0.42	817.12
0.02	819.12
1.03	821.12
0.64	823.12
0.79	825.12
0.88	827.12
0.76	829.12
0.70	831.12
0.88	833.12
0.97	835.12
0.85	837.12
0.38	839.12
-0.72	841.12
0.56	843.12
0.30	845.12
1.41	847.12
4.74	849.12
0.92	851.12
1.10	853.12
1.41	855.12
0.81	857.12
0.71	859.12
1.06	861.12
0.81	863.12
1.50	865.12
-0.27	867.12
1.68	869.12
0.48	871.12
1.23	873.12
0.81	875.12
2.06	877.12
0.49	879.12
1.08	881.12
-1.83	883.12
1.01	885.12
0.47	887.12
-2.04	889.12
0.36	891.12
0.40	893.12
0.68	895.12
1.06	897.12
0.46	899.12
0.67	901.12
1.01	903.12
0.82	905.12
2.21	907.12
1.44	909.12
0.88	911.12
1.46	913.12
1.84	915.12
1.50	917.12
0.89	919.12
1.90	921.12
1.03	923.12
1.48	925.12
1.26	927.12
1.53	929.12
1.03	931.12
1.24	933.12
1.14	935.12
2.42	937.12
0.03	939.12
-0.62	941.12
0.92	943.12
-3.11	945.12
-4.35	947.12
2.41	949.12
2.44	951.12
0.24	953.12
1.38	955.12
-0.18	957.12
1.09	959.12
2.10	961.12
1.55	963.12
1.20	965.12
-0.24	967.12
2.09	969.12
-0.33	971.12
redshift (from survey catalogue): 1.275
